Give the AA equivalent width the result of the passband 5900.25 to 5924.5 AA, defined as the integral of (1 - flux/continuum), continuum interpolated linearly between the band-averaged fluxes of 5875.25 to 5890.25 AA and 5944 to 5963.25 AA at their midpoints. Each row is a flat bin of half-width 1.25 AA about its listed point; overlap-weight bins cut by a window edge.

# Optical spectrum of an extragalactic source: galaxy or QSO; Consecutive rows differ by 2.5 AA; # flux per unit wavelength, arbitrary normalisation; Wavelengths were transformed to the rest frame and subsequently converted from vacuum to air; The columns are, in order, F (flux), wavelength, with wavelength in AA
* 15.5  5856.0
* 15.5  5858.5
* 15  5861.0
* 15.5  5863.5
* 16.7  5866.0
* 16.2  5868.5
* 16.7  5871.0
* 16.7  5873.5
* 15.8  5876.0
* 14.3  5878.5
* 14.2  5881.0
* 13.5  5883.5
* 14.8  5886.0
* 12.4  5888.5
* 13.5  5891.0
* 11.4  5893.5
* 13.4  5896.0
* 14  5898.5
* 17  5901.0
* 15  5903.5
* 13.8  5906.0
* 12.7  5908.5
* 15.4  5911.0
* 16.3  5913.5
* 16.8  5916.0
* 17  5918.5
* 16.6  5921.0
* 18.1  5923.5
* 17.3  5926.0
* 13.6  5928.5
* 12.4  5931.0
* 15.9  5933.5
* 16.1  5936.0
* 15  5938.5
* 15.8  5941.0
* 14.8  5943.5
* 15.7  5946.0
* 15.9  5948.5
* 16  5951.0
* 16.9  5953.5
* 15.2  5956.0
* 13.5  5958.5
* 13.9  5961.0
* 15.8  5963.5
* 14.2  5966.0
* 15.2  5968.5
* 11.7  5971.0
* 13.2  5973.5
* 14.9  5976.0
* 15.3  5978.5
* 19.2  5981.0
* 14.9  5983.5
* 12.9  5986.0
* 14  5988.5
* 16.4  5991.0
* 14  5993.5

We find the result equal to -2.0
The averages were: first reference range 14.1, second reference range 15.3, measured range 15.8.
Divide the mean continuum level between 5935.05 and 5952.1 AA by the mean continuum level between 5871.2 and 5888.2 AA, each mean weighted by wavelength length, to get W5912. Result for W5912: 1.1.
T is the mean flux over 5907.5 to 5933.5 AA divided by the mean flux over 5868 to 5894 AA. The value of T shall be 1.08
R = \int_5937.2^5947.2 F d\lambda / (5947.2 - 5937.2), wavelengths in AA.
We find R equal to 15.3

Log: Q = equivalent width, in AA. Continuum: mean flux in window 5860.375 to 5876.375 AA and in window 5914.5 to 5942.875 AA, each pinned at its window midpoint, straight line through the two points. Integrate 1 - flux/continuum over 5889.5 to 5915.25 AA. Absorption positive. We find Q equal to 2.7 AA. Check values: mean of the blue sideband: 16.1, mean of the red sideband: 15.9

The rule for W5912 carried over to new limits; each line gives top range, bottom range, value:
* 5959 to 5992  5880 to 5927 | 0.99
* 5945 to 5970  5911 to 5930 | 0.93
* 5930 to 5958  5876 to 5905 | 1.10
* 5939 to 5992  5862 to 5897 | 1.02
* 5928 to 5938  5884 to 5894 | 1.11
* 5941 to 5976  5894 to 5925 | 0.96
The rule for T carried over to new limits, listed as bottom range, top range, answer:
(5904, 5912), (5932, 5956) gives 1.12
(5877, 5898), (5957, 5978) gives 1.05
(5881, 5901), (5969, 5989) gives 1.07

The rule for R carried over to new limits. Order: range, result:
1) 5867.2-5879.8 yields 15.9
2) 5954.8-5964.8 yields 14.6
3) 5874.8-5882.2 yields 14.8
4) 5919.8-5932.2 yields 15.6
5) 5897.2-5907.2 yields 14.9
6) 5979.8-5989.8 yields 15.2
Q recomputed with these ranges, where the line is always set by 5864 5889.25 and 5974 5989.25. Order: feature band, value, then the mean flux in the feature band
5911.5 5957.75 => -2.00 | 15.8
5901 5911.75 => 0.49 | 14.5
